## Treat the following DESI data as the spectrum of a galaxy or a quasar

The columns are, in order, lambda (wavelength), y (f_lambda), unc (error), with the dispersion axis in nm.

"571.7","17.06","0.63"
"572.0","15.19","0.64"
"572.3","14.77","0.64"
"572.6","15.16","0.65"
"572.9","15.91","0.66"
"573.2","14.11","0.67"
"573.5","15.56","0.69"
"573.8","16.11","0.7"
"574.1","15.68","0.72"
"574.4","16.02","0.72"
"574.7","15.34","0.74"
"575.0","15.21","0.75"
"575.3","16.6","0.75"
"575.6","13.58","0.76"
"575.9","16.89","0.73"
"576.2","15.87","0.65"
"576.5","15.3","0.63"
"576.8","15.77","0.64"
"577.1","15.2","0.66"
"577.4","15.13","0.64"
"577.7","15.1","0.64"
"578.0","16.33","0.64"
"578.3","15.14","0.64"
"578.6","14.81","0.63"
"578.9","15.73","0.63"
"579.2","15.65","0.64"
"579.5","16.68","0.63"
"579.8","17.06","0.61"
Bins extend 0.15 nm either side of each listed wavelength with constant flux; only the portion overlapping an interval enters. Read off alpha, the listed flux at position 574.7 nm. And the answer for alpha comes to 15.34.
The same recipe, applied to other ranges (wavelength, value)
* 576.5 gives 15.3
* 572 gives 15.19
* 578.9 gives 15.73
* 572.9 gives 15.91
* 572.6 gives 15.16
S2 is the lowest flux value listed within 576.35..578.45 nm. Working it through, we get 15.1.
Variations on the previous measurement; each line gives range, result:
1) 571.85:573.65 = 14.11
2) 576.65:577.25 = 15.2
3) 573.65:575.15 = 15.21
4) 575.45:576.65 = 13.58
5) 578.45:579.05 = 14.81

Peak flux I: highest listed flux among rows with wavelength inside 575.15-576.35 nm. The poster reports 16.89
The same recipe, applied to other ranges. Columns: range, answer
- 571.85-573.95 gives 16.11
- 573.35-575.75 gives 16.6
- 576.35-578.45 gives 16.33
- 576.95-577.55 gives 15.2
